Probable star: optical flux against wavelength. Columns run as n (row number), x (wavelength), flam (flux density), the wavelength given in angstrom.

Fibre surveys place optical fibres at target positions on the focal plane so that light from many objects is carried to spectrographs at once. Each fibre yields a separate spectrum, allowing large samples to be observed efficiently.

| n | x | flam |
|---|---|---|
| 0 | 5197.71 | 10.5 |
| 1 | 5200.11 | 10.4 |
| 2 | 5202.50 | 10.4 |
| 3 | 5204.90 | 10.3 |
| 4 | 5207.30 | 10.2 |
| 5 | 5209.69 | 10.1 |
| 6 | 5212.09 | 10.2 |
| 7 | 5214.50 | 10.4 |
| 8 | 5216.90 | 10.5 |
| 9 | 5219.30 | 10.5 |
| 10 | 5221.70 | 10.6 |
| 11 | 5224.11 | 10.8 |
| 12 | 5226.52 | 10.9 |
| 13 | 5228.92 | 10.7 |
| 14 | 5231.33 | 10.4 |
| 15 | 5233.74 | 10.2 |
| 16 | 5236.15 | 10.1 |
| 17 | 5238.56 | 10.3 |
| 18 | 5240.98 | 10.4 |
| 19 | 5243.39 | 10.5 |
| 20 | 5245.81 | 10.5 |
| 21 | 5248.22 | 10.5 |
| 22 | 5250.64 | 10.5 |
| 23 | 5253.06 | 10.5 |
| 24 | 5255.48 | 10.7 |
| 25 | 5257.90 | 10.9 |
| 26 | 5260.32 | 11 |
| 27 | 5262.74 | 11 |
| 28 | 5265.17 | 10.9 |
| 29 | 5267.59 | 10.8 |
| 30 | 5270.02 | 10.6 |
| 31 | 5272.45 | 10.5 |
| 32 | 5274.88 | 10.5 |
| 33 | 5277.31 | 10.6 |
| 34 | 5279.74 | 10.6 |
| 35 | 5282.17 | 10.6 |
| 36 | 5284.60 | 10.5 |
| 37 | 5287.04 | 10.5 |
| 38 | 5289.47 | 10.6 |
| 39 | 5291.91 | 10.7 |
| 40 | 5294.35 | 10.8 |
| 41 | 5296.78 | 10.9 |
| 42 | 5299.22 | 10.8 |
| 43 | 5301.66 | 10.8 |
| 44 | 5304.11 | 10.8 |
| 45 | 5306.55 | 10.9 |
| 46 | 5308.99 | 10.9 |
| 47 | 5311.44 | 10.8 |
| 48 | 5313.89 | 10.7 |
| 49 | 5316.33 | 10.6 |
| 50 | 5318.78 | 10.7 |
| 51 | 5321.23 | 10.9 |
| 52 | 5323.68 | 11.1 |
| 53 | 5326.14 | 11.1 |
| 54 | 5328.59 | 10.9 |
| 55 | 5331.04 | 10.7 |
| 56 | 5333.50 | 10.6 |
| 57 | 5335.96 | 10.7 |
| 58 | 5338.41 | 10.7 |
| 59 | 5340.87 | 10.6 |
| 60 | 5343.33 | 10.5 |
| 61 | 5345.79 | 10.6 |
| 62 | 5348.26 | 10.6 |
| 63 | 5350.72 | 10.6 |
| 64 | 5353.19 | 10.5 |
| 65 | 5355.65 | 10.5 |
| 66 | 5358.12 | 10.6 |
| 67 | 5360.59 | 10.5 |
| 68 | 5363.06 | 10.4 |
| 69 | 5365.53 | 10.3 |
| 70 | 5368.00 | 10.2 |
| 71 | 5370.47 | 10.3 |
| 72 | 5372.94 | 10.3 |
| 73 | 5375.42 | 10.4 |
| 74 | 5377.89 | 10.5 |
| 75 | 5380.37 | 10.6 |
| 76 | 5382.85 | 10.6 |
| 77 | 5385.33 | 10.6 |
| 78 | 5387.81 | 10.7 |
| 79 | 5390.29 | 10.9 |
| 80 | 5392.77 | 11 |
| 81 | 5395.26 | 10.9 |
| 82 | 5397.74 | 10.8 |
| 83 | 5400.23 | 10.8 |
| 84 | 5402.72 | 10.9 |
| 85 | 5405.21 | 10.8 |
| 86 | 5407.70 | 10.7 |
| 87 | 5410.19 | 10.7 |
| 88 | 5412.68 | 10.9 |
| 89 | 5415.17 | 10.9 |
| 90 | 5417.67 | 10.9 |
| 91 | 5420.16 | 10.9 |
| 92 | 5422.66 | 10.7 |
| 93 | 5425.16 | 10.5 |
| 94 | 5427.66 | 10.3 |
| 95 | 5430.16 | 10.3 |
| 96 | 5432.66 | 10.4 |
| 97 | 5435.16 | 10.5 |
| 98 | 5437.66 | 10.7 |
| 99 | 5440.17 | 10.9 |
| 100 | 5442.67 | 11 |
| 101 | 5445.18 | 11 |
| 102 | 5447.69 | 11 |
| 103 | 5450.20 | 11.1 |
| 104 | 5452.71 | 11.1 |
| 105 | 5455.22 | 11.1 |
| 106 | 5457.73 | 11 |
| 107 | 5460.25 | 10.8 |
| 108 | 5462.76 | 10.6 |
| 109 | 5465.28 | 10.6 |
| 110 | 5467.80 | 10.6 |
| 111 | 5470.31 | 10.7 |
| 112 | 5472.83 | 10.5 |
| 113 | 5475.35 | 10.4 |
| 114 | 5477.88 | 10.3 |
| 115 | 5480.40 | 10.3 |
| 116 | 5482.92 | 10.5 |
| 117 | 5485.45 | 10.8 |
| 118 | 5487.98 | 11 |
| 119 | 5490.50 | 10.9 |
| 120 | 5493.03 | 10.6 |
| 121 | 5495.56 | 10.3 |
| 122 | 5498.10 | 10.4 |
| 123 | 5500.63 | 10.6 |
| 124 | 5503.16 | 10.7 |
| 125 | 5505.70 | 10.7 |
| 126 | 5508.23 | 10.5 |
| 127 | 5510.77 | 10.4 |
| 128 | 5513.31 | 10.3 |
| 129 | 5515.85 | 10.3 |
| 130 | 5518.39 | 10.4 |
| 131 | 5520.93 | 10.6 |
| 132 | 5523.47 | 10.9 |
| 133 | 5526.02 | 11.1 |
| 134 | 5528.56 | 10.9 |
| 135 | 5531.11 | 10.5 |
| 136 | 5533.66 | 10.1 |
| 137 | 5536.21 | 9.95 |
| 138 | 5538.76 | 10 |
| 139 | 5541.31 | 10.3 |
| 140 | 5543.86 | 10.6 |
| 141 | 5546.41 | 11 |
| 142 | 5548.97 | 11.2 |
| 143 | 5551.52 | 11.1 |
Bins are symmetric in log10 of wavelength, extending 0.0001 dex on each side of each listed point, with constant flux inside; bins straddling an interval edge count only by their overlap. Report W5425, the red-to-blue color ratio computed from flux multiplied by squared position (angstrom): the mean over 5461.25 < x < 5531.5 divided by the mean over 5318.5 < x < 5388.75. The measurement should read 1.05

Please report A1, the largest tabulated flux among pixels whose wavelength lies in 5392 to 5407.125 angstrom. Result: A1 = 11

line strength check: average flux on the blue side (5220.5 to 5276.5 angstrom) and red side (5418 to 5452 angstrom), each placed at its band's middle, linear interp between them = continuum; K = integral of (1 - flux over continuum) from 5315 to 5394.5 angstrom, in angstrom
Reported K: 0.4 angstrom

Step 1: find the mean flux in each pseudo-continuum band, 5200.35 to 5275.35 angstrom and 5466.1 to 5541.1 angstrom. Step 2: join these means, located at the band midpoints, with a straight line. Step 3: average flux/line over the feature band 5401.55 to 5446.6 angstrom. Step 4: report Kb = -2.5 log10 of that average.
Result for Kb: -0.02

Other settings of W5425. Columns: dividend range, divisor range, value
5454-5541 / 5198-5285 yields 1.10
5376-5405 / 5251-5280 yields 1.05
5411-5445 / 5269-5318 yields 1.05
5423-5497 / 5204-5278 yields 1.10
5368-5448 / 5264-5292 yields 1.06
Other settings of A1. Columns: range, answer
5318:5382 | 11.1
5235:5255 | 10.5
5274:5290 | 10.6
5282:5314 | 10.9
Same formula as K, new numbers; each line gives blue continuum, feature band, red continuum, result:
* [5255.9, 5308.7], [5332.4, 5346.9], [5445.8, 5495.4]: 0.2 angstrom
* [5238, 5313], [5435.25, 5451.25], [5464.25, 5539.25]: -0.5 angstrom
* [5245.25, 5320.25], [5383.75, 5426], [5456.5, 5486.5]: -0.7 angstrom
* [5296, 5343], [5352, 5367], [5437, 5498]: 0.4 angstrom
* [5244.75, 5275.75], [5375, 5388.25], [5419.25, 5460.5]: 0.2 angstrom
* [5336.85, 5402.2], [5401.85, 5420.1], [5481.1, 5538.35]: -0.4 angstrom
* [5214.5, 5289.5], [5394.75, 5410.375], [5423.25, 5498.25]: -0.2 angstrom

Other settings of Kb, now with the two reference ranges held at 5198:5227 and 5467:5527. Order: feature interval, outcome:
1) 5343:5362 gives 0.00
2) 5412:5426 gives -0.03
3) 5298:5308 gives -0.04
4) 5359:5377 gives 0.02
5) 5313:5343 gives -0.03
